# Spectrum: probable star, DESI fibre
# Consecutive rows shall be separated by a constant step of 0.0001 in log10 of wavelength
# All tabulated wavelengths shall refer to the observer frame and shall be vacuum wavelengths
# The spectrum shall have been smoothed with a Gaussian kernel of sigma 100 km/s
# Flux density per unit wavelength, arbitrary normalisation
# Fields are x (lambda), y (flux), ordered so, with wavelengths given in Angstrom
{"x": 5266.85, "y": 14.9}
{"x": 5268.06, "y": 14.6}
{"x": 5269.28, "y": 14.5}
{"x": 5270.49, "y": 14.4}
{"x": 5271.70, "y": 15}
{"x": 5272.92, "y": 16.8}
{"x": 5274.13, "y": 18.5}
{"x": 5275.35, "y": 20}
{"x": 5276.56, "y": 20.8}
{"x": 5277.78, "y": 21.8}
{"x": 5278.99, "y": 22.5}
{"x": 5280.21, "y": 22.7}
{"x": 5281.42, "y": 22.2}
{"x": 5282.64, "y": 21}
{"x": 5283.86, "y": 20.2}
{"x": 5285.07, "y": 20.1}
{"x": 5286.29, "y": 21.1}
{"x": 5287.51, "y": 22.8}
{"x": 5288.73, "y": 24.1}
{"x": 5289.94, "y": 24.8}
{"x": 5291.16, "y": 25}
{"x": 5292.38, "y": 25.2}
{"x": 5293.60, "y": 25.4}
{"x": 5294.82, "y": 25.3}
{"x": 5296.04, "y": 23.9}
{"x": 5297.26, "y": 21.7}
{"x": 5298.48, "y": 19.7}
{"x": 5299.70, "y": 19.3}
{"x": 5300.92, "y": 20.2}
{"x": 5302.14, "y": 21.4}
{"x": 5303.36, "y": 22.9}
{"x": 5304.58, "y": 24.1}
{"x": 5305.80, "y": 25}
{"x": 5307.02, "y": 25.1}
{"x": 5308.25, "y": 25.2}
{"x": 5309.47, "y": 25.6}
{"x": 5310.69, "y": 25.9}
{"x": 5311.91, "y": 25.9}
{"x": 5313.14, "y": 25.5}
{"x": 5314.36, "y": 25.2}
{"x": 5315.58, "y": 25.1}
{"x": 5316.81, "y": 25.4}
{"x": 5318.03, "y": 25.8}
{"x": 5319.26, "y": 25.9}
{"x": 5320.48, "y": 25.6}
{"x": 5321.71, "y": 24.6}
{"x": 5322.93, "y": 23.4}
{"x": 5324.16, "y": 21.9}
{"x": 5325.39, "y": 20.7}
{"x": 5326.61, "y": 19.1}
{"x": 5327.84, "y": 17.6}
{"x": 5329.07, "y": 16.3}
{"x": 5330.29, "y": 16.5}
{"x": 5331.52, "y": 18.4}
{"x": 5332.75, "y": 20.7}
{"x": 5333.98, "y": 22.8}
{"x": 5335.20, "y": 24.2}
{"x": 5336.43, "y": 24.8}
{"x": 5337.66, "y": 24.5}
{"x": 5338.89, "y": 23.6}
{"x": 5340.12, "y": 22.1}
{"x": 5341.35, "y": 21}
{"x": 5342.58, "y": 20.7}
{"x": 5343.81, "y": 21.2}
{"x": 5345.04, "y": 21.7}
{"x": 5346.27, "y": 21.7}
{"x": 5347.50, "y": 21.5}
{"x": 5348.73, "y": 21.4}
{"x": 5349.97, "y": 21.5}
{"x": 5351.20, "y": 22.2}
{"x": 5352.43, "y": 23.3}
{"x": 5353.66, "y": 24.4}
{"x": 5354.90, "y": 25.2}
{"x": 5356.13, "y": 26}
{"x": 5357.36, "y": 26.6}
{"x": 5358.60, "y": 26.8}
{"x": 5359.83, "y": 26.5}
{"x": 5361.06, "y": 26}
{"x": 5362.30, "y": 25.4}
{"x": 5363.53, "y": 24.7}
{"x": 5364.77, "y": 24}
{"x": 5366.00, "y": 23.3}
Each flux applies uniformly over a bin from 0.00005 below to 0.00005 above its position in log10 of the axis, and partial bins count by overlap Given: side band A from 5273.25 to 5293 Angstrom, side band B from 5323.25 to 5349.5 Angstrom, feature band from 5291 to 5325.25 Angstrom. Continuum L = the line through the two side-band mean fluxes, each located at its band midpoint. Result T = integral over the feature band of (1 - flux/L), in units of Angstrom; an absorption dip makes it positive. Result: -4.0 Angstrom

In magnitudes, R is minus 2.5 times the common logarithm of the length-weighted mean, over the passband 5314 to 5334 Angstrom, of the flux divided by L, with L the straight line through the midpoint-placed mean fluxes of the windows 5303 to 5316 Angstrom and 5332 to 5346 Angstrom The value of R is 0.088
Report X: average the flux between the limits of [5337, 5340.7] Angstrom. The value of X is 23.4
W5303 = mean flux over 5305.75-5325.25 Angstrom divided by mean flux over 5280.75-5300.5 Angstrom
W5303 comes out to 1.1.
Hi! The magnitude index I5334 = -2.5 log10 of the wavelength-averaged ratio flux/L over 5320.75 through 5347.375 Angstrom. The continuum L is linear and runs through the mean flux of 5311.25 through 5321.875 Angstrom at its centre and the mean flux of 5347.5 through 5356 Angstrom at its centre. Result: 0.14 mag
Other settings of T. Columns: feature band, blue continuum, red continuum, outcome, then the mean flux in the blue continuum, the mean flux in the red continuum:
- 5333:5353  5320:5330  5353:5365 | 0.9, 20.9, 25.6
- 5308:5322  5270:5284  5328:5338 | -3.5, 19.7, 20.8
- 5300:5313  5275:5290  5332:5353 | -1.2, 21.8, 22.3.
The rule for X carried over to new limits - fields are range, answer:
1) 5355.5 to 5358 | 26.3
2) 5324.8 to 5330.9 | 18.1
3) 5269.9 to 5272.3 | 14.7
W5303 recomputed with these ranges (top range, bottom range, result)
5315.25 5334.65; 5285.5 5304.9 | 0.95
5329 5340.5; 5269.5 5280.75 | 1.14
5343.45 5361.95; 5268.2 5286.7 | 1.23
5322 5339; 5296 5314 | 0.90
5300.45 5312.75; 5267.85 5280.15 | 1.33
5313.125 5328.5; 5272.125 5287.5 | 1.13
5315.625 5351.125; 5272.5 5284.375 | 1.06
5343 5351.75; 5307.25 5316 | 0.85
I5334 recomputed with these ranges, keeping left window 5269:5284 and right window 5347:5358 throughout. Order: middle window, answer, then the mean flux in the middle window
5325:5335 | 0.164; 19.2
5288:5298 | -0.200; 24.3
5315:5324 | -0.149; 24.9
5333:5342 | -0.021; 23.2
